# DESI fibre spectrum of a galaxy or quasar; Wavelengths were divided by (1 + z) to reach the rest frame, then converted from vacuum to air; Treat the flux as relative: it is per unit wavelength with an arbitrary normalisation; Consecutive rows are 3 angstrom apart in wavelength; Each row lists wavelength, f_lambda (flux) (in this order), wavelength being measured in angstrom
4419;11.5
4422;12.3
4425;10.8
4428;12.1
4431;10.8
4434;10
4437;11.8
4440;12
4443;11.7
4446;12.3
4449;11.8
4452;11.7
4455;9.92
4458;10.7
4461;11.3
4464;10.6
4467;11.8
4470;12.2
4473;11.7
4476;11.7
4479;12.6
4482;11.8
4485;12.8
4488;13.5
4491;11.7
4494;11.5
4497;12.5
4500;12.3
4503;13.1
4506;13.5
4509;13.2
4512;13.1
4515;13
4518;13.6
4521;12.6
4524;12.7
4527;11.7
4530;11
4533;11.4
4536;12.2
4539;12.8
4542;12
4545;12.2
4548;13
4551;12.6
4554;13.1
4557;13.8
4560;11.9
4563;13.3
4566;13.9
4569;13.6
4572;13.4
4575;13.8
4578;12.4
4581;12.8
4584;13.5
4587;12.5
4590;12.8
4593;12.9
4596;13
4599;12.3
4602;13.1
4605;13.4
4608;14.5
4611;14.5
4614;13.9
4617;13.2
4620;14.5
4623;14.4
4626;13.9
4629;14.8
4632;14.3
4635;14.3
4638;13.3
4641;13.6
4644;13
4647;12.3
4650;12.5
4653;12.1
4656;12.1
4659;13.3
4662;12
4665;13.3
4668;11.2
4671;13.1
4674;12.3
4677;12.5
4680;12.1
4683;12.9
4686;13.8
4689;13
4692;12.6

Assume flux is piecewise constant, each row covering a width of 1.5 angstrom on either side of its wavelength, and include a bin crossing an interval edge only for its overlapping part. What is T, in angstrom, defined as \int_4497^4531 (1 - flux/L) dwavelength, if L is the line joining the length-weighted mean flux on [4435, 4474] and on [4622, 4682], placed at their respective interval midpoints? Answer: -2.2 angstrom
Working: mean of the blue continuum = 11.5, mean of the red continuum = 13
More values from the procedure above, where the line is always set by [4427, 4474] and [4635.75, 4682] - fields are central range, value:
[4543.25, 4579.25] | -3.11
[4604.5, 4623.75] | -2.69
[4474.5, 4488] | -0.93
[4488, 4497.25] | -0.35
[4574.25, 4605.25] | -1.80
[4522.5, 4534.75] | 0.14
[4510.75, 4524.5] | -1.44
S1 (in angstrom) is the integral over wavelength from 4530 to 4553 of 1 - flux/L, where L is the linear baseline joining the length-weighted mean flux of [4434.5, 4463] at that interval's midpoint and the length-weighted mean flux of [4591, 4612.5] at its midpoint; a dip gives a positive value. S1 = 0.6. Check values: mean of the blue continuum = 11.4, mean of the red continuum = 13.4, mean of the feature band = 12.2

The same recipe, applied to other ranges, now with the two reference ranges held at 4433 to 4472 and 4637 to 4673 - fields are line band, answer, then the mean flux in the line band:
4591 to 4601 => -0.4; 12.8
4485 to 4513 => -2.5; 12.7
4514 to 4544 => -1.1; 12.3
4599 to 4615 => -1.8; 13.7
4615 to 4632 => -2.4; 14.2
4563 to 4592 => -2.5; 13.2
